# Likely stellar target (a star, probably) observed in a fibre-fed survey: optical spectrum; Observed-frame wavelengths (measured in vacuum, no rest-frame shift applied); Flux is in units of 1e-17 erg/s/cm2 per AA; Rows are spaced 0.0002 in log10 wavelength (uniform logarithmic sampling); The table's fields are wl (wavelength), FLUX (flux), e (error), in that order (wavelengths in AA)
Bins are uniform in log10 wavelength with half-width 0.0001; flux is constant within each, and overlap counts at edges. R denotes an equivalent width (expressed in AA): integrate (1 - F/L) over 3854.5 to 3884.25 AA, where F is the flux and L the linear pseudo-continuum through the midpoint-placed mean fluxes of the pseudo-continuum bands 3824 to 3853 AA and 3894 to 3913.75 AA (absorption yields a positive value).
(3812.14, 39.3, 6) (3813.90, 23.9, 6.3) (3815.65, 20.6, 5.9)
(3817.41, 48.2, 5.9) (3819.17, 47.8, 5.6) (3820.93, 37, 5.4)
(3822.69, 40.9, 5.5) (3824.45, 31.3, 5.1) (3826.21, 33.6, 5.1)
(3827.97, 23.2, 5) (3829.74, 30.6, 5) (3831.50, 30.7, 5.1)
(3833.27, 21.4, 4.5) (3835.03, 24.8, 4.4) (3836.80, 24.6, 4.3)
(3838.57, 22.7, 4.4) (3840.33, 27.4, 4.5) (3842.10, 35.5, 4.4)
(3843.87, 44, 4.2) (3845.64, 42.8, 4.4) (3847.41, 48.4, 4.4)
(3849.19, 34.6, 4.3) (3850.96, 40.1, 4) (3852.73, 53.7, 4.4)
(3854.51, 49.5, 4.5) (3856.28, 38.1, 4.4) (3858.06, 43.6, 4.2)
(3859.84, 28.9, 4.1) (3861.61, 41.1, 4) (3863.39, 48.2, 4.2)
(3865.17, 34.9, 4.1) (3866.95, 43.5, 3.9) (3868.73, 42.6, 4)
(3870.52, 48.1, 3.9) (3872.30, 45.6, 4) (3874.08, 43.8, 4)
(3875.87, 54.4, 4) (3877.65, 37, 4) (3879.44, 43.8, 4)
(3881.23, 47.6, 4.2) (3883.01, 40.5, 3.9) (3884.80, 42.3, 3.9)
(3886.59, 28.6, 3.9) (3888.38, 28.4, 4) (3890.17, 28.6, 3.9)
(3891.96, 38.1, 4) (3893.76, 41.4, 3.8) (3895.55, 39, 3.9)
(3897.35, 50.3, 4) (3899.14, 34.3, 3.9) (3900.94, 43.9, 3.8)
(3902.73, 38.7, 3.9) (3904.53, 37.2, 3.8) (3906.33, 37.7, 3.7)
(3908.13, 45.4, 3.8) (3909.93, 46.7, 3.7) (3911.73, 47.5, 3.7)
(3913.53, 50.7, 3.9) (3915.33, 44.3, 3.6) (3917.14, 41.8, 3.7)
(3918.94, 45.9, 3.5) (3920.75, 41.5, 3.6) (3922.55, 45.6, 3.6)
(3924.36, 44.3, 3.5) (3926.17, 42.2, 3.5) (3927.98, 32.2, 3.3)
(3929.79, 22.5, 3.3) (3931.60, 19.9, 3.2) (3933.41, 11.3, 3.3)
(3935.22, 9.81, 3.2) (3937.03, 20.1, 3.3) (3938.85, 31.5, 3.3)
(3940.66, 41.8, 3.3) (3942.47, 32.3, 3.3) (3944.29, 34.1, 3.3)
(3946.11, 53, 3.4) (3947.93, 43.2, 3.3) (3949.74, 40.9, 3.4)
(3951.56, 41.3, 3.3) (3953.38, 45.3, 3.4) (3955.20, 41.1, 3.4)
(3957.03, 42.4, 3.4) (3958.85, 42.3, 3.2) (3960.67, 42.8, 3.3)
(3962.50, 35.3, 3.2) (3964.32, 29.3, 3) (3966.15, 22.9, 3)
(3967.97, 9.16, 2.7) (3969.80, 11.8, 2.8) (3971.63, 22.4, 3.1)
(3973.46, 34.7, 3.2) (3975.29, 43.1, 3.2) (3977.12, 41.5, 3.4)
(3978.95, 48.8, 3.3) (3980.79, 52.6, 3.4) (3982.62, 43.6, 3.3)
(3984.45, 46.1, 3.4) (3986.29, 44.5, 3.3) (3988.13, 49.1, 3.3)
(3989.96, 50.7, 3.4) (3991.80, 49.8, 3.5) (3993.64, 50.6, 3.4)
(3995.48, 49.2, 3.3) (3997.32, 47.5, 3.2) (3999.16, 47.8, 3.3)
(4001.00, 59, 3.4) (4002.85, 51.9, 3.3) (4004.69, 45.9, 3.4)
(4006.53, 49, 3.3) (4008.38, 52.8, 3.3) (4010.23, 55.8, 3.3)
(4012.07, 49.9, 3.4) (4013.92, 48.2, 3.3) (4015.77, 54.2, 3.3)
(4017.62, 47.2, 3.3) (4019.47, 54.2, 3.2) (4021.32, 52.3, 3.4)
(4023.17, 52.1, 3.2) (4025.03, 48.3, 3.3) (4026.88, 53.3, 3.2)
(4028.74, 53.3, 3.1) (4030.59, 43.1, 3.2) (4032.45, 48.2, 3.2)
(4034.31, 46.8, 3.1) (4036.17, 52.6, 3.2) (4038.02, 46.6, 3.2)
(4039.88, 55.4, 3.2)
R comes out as -4.15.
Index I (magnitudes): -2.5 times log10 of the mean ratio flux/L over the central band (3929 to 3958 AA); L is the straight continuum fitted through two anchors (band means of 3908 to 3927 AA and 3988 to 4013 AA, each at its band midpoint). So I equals 0.376 mag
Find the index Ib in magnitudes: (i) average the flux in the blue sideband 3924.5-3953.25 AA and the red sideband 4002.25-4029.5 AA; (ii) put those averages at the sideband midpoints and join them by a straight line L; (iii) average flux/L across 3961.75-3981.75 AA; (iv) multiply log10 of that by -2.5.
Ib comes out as 0.26 mag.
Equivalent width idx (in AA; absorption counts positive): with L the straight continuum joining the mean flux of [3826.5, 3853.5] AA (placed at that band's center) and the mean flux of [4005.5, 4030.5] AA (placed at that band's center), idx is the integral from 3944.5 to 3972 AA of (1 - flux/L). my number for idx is 6.1 AA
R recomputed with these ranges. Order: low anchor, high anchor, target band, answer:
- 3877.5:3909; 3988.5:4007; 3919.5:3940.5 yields 6.3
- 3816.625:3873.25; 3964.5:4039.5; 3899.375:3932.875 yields 1.1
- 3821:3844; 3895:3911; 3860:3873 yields -2.6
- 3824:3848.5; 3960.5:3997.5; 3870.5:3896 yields -4.7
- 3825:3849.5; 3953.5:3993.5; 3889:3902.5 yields -1.7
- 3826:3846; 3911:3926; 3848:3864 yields -4.1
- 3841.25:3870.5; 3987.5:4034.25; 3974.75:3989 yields 0.8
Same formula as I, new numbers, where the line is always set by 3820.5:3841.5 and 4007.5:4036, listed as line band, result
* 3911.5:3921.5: -0.169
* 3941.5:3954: 0.023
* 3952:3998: 0.144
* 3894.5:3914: -0.146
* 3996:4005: -0.053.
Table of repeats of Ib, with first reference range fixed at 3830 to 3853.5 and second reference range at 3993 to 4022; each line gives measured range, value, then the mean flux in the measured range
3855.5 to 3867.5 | -0.09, 39.7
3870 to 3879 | -0.21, 45.6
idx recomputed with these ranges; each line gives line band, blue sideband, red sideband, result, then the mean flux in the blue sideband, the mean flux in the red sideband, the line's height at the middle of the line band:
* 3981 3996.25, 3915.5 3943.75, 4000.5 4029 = -0.81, 32.5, 51.6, 45.7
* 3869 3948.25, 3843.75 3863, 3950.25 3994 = 4.53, 42.3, 39.1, 40.8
